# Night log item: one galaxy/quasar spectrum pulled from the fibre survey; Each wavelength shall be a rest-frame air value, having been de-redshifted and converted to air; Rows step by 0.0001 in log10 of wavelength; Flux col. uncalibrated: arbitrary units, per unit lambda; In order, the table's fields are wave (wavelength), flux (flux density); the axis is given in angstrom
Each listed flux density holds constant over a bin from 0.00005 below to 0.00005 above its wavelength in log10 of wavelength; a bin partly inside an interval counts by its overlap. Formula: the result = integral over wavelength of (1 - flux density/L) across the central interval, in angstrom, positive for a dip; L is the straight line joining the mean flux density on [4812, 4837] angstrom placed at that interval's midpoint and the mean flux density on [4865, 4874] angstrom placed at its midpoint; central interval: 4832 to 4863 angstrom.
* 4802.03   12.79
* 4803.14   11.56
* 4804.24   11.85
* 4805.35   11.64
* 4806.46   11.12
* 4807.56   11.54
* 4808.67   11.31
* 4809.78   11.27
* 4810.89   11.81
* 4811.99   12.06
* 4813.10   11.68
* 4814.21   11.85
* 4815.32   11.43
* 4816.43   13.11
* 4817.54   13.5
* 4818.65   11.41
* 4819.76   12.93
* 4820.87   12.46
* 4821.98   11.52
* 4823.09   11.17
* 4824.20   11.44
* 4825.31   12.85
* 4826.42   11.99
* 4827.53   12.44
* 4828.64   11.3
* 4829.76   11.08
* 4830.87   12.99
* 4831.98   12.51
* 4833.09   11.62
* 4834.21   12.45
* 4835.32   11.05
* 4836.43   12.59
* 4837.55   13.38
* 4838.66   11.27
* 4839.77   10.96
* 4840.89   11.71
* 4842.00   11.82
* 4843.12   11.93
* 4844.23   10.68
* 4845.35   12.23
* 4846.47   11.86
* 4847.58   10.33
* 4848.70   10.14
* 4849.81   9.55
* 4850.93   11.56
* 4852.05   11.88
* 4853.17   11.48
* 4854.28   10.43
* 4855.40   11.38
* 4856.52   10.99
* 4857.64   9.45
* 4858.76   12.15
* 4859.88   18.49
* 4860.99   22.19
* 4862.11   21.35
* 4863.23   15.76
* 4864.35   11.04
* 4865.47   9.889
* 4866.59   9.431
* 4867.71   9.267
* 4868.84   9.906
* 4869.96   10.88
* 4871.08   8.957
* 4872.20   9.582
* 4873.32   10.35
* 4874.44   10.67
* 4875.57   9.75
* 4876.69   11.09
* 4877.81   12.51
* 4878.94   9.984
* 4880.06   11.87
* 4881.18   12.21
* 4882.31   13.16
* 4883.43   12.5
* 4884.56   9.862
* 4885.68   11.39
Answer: -4.61 angstrom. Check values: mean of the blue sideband 12.1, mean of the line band 12.4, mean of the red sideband 9.79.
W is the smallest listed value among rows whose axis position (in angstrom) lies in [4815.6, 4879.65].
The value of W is 8.957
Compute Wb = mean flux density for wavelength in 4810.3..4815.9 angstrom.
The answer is 11.8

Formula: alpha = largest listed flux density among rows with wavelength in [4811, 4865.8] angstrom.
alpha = 22.19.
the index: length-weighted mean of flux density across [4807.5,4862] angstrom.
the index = 12.1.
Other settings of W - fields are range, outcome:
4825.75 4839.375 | 11.05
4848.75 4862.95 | 9.45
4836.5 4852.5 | 9.55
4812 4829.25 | 11.17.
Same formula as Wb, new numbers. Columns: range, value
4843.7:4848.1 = 11.3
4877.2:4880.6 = 11.4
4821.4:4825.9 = 11.8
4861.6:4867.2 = 13.4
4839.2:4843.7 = 11.6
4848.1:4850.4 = 9.87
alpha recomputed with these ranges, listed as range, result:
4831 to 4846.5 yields 13.38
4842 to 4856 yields 12.23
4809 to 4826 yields 13.5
